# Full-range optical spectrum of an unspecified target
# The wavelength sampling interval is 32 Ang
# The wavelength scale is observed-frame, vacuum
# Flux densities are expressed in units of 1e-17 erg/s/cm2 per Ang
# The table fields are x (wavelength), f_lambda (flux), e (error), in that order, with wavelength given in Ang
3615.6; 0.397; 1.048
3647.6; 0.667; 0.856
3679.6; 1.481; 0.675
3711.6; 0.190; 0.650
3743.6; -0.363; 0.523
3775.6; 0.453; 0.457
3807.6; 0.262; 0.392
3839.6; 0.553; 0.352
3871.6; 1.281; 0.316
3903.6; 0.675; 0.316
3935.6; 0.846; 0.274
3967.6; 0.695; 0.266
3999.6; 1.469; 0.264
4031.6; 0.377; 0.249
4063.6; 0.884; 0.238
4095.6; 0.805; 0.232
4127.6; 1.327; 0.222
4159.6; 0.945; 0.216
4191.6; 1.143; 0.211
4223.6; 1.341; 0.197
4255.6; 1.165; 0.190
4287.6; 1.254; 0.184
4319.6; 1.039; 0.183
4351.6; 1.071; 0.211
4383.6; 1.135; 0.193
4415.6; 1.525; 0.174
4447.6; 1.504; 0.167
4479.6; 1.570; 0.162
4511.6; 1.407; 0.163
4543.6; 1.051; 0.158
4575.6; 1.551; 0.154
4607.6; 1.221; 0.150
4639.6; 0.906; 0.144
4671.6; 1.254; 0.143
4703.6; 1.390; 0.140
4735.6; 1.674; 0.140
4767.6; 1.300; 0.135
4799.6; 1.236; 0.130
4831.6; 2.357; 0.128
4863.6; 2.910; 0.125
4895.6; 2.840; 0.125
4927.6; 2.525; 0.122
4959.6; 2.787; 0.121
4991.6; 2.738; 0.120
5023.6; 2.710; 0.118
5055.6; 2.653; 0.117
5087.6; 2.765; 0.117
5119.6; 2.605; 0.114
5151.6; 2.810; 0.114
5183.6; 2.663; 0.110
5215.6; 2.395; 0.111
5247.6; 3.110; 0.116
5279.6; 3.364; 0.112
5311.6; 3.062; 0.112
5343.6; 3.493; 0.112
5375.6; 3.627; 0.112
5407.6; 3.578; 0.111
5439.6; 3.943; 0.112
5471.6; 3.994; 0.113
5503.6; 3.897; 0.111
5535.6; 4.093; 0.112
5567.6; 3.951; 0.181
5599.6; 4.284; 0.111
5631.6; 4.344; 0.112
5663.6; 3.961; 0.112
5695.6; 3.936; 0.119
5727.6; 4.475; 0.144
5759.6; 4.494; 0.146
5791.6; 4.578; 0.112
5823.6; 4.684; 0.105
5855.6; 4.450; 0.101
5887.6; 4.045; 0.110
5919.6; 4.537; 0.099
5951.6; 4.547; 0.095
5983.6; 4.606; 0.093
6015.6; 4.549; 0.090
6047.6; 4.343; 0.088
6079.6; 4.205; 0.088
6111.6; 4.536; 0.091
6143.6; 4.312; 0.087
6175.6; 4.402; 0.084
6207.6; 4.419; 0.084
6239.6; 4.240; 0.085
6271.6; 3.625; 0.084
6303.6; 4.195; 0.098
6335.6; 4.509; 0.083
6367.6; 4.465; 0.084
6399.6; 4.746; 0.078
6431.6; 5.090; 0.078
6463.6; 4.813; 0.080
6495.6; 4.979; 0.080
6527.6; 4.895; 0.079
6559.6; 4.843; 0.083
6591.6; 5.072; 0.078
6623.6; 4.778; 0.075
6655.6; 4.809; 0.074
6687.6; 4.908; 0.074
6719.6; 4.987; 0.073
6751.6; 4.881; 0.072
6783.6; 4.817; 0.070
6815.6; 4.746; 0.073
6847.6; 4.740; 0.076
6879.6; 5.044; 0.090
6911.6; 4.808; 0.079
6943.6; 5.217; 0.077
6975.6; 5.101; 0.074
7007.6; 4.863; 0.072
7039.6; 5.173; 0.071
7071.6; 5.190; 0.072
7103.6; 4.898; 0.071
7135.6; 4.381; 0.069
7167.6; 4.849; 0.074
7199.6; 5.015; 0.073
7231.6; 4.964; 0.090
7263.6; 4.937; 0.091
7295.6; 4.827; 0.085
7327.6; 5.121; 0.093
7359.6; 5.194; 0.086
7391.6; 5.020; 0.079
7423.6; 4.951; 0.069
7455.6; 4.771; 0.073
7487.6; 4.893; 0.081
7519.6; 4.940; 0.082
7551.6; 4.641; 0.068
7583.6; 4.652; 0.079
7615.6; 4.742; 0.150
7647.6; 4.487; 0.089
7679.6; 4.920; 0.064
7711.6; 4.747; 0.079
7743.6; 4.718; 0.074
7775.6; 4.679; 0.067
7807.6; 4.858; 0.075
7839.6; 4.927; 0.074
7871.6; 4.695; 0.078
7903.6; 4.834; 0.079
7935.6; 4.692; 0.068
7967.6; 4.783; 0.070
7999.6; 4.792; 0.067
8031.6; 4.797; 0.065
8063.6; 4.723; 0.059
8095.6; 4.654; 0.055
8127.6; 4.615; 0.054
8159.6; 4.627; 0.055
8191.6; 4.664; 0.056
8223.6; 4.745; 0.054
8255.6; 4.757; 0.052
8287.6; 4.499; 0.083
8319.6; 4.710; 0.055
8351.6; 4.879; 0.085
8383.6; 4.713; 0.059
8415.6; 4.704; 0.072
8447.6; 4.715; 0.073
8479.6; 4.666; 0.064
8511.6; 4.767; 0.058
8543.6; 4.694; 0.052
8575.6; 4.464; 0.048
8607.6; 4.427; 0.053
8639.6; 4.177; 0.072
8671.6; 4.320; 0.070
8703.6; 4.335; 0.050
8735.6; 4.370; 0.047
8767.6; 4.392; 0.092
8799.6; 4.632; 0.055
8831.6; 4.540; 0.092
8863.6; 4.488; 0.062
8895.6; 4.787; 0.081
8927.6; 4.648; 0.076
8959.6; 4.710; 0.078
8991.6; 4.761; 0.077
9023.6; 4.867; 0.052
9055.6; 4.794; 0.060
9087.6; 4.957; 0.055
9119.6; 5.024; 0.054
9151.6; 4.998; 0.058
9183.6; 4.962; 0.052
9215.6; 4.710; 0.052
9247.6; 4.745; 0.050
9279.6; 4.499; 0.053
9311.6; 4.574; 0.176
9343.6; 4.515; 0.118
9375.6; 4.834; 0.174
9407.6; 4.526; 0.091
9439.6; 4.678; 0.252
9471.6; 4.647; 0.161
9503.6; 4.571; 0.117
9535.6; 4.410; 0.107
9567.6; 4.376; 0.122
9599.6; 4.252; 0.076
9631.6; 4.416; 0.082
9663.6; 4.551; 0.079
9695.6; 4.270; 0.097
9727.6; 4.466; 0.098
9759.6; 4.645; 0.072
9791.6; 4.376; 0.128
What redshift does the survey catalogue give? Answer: 0.21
